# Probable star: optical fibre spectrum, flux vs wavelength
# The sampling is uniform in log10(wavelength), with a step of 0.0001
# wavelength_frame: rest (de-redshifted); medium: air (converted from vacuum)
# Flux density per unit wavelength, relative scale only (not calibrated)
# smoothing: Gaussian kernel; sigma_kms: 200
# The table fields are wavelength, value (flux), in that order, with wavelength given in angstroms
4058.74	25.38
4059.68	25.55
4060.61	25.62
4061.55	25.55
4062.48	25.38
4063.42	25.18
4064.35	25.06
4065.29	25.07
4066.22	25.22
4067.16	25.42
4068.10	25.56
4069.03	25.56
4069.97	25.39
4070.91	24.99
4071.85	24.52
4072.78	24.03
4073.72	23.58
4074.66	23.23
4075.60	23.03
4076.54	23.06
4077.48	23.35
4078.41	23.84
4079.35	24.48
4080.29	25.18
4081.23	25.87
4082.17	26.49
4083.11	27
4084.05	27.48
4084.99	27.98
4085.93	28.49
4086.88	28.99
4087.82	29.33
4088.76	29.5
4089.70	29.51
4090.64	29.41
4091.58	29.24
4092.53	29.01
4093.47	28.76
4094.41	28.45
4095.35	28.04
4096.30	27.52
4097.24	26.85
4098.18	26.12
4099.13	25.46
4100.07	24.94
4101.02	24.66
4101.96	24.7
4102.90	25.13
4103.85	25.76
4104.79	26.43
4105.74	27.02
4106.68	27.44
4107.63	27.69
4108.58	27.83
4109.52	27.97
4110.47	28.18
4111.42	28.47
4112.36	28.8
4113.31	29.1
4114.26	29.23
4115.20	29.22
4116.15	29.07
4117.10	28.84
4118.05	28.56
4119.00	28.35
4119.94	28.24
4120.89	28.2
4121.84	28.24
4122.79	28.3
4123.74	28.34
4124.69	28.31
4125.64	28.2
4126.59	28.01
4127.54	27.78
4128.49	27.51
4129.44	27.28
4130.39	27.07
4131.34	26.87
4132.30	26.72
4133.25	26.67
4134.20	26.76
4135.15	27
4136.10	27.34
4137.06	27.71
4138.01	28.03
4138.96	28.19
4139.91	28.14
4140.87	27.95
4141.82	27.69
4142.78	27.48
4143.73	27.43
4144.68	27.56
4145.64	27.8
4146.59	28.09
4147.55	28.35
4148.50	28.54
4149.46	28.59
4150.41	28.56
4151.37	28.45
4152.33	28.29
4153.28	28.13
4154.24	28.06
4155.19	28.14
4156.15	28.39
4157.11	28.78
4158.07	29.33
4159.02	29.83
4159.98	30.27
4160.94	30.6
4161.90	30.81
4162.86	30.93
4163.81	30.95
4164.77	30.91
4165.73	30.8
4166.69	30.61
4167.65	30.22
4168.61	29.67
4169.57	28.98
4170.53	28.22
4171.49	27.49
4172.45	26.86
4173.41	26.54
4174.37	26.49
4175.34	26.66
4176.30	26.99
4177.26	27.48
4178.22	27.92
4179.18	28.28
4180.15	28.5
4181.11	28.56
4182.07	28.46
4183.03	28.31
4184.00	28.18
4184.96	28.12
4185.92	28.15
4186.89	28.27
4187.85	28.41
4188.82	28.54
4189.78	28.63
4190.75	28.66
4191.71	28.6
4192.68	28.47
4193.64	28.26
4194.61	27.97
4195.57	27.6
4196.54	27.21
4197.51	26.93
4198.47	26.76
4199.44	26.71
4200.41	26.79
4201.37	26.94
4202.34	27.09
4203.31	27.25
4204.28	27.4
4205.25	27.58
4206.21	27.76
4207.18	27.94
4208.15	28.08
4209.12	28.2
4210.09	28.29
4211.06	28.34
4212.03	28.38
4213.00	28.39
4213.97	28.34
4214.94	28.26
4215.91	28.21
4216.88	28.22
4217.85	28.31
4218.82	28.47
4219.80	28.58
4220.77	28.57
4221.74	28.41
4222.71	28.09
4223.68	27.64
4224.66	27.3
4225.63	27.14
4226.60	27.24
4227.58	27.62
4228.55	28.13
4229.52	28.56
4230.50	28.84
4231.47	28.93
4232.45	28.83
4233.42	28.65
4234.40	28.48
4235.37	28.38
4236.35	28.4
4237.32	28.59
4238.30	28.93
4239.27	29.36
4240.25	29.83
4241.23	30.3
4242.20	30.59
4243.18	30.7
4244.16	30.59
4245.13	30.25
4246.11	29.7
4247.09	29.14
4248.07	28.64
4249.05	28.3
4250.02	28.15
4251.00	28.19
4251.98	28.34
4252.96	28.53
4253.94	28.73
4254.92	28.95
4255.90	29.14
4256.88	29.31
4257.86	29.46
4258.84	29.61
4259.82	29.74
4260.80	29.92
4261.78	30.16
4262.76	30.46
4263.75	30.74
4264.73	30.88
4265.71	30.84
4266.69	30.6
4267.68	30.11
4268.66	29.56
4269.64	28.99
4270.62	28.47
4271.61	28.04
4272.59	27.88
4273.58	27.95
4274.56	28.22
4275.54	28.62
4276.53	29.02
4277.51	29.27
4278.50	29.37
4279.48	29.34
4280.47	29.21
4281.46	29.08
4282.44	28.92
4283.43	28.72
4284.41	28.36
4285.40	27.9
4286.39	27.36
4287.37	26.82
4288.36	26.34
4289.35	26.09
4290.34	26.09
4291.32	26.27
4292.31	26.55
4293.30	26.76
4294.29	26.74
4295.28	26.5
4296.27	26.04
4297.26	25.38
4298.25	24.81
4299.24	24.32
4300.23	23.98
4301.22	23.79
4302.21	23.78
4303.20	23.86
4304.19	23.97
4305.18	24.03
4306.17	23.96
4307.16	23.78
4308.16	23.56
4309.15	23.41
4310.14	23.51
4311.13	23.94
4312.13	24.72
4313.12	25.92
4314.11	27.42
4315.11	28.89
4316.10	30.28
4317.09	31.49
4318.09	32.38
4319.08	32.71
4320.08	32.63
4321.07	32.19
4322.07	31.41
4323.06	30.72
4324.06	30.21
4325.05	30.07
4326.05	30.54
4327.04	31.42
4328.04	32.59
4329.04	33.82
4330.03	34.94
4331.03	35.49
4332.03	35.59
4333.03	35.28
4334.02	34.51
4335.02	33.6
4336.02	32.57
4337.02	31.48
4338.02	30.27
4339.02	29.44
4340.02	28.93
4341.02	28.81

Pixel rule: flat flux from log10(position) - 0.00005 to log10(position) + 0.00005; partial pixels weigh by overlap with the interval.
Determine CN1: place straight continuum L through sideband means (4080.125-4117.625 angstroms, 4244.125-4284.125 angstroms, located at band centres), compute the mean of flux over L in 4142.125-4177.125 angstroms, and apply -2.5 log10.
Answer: -0.02 mag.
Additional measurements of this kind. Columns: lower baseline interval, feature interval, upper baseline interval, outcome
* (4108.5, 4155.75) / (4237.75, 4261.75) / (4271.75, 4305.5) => -0.09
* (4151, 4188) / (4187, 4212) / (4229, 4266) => 0.04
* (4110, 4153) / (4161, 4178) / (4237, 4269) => -0.01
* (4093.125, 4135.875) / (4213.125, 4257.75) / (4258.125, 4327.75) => -0.03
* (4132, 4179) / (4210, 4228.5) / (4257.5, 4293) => 0.02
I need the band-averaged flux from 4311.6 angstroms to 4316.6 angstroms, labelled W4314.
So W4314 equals 27.4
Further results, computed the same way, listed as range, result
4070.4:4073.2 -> 24.6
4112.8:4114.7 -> 29.1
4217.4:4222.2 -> 28.4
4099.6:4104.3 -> 25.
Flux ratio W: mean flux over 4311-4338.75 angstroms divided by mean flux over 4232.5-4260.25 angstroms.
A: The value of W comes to 1.1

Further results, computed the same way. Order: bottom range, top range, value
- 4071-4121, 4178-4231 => 1.04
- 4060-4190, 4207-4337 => 1.04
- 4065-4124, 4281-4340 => 1.06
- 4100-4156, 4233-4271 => 1.06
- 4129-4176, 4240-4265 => 1.04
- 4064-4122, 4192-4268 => 1.07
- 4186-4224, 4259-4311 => 0.97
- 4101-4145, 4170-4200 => 1.00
